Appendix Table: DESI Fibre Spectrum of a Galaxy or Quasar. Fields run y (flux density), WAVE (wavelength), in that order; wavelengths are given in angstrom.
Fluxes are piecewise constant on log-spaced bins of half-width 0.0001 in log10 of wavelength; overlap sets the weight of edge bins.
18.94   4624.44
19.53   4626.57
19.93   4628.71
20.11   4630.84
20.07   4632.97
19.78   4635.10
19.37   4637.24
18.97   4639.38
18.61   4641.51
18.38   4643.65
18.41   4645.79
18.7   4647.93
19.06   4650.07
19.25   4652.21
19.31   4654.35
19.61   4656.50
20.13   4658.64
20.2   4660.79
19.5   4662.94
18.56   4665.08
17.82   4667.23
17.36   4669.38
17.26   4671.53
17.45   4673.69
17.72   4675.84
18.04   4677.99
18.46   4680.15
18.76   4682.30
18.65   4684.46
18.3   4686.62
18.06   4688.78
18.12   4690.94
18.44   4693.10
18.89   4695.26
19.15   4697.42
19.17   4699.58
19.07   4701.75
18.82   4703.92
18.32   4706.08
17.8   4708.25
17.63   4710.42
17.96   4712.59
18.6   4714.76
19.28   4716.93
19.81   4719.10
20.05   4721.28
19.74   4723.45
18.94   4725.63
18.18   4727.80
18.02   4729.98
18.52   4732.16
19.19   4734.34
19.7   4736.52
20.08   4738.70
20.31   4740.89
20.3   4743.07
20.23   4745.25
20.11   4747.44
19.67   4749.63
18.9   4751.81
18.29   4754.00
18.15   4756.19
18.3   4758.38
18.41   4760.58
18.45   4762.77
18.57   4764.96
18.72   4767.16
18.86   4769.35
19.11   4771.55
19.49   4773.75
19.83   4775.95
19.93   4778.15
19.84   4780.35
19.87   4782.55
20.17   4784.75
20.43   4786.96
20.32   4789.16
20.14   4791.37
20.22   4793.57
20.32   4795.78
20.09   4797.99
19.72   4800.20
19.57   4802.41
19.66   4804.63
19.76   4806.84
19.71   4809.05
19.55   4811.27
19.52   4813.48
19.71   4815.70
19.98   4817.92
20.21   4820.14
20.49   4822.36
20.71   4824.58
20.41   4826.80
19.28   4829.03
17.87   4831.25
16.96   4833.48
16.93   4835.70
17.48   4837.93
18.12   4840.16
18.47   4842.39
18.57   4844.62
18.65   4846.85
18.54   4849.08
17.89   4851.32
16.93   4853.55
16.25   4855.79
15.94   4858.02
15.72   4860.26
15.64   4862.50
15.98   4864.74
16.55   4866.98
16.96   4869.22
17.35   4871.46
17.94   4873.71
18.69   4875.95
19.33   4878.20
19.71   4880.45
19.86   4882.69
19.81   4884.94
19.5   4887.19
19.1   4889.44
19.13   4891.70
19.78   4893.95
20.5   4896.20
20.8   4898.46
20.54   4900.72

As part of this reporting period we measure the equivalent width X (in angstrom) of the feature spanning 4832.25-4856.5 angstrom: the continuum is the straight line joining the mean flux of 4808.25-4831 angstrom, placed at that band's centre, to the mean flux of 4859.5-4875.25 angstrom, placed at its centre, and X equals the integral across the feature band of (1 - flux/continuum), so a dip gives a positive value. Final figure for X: 0.63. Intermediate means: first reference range 19.9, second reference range 16.7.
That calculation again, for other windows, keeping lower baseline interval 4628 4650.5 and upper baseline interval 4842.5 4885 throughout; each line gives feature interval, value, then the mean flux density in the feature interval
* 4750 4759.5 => 0.0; 18.5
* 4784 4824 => -4.2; 20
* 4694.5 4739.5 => -0.5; 18.9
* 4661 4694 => 1.3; 18.2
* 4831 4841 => 0.2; 17.4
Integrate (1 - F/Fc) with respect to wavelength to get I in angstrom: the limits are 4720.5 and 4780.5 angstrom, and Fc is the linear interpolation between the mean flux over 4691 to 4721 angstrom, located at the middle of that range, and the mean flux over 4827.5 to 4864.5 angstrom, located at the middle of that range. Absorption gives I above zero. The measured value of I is -2.9 angstrom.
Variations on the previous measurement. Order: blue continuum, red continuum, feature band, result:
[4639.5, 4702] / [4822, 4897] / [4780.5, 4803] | -2.1 angstrom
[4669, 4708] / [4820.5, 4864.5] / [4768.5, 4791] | -2.1 angstrom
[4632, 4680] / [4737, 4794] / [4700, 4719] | 0.6 angstrom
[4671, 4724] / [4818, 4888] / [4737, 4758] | -1.2 angstrom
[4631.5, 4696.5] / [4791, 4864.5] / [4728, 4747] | -0.8 angstrom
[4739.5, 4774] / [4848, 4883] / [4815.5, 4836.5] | -1.4 angstrom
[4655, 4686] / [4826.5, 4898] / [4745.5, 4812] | -4.3 angstrom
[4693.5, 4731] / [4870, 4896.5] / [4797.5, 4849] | -0.4 angstrom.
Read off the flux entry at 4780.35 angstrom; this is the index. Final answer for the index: 19.84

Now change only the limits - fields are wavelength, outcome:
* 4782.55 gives 19.87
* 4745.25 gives 20.23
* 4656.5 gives 19.61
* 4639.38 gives 18.97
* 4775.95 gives 19.83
